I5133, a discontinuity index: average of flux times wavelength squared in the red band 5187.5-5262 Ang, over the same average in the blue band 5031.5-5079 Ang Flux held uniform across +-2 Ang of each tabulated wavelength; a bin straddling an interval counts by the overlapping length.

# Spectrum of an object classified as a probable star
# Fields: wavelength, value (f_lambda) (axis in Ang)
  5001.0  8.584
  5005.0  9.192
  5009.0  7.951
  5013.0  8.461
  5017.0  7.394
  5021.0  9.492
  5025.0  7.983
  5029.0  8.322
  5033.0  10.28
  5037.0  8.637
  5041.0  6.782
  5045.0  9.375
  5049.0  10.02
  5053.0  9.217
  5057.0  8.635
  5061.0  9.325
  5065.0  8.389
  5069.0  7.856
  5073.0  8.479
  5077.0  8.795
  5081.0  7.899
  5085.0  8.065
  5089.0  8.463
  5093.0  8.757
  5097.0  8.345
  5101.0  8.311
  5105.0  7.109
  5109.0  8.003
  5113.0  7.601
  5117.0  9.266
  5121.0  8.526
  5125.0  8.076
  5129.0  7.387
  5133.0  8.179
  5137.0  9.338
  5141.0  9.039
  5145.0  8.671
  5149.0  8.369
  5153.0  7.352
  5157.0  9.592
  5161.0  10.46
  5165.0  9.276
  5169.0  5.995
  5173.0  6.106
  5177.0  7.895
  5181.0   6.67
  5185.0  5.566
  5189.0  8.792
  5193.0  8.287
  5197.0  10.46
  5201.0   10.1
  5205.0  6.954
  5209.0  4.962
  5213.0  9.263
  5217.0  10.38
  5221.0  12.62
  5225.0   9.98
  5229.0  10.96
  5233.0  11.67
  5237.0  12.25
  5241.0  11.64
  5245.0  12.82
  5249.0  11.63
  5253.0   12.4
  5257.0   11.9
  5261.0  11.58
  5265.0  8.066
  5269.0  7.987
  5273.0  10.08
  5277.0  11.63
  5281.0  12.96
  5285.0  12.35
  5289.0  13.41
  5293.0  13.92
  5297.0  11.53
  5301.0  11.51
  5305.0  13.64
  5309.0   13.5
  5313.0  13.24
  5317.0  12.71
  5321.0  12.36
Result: 1.27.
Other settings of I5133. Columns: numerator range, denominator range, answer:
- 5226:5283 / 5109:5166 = 1.36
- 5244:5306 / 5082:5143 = 1.50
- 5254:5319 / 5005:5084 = 1.52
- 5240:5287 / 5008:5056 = 1.42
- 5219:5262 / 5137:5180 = 1.47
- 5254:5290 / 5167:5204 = 1.48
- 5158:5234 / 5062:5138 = 1.10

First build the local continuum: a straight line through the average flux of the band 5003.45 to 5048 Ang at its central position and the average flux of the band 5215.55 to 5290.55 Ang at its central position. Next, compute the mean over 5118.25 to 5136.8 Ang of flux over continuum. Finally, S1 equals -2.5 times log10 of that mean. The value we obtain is 0.19 mag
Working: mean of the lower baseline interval 8.56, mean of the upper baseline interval 11.4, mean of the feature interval 8.22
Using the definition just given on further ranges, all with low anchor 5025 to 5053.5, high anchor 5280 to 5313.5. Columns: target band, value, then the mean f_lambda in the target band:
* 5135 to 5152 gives 0.195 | 8.77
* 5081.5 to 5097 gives 0.155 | 8.37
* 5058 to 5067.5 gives 0.054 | 8.78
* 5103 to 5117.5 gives 0.259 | 7.86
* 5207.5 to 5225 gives 0.220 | 9.51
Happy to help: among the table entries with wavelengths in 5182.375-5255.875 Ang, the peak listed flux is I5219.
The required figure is 12.82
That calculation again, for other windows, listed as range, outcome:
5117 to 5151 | 9.338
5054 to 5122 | 9.325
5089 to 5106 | 8.757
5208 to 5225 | 12.62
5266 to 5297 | 13.92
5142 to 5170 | 10.46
